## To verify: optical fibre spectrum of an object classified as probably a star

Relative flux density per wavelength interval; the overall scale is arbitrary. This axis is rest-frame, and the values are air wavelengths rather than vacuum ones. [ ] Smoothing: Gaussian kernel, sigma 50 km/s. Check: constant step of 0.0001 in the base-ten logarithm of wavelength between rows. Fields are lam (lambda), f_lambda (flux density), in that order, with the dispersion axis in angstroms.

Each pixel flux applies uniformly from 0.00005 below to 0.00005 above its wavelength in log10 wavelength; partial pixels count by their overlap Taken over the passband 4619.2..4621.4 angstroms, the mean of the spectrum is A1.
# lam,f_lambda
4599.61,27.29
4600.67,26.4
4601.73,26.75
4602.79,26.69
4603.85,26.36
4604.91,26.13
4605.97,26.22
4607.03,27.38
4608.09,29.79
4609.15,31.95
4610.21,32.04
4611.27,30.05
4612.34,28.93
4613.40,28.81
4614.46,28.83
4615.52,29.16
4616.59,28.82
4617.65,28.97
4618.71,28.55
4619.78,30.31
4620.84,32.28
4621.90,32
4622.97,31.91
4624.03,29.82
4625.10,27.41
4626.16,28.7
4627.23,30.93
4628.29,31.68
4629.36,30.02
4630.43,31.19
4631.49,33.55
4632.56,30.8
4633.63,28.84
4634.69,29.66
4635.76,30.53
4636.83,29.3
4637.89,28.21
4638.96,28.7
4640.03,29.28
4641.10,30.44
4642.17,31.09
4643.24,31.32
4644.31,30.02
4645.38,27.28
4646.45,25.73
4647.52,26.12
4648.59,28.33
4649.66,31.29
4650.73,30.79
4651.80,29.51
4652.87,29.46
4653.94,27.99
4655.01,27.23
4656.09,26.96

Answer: 31.3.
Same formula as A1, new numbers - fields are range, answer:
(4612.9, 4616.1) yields 28.9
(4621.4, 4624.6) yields 31.1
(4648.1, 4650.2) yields 29.9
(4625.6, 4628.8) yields 30.5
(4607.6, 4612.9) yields 30.5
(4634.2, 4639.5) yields 29.3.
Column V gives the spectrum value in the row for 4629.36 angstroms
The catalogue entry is 30.02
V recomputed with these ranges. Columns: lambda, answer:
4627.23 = 30.93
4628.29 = 31.68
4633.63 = 28.84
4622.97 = 31.91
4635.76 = 30.53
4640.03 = 29.28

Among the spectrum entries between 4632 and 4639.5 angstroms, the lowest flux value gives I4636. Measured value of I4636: 28.21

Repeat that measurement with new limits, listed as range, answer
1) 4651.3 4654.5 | 27.99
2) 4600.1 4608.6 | 26.13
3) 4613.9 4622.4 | 28.55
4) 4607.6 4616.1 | 28.81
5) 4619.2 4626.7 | 27.41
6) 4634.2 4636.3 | 29.66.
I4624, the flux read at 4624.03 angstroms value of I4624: 29.82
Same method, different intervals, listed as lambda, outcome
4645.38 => 27.28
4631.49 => 33.55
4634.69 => 29.66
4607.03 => 27.38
